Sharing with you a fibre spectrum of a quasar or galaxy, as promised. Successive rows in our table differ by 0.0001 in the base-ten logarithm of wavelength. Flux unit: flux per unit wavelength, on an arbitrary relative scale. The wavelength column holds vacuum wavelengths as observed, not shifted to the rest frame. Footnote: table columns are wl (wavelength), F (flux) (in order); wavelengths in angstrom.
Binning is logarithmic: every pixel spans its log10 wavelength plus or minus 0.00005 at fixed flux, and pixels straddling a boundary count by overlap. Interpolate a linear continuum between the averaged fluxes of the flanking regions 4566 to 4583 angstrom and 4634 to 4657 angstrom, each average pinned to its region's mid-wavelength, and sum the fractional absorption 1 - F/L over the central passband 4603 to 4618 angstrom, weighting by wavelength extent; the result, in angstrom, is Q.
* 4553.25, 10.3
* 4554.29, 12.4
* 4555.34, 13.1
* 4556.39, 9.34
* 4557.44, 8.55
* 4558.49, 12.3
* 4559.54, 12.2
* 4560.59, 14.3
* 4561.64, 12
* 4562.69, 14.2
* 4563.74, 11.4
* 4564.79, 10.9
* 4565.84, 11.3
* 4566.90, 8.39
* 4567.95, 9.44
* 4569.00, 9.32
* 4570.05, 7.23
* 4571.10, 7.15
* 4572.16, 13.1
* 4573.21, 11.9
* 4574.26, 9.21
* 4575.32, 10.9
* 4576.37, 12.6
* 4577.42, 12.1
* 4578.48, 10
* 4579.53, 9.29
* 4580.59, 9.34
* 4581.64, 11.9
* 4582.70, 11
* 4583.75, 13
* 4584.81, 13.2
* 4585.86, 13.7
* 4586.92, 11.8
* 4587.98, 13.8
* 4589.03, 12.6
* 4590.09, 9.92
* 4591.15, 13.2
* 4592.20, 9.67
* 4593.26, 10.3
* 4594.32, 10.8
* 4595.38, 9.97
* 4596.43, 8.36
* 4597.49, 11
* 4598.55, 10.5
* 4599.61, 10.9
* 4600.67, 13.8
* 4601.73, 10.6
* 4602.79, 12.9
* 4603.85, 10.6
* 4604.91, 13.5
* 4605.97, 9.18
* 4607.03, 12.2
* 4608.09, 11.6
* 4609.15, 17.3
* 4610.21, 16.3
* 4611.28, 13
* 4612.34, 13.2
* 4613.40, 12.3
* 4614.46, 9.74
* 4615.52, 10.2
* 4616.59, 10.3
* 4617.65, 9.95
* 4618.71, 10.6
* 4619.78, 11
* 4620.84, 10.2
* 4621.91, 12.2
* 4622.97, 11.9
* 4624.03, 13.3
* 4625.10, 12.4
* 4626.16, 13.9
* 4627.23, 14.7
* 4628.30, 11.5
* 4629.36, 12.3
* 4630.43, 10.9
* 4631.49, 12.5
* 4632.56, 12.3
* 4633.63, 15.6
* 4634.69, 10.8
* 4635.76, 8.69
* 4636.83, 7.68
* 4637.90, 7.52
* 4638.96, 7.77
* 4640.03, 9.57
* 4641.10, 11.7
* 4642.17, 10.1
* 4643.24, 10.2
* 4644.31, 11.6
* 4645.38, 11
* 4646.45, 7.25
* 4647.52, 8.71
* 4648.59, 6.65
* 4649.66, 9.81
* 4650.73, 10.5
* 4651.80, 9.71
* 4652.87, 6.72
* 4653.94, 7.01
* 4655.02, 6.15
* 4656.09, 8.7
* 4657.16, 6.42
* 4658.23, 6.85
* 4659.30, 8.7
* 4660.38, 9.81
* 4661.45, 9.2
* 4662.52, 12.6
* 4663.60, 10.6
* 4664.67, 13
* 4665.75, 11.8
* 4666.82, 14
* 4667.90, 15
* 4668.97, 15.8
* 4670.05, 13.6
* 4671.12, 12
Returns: -4.04 angstrom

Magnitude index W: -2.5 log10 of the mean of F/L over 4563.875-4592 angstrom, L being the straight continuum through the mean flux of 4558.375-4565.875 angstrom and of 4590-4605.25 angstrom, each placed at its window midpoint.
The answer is 0.073 mag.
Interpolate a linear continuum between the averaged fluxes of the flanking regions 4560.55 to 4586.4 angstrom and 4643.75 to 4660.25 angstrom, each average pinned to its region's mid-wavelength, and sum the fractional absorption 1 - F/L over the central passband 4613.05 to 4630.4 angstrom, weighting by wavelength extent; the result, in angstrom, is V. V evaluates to -4.1 angstrom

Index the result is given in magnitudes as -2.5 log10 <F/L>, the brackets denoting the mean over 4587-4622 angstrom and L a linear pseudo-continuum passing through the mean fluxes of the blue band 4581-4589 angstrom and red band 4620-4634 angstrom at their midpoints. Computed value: 0.09 mag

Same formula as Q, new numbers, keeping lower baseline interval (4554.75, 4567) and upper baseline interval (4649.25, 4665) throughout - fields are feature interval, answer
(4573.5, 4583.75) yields 0.2 angstrom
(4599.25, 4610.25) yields -2.2 angstrom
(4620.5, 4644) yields -3.8 angstrom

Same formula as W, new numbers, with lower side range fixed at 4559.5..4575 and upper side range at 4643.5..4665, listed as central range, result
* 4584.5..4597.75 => -0.11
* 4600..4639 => -0.21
